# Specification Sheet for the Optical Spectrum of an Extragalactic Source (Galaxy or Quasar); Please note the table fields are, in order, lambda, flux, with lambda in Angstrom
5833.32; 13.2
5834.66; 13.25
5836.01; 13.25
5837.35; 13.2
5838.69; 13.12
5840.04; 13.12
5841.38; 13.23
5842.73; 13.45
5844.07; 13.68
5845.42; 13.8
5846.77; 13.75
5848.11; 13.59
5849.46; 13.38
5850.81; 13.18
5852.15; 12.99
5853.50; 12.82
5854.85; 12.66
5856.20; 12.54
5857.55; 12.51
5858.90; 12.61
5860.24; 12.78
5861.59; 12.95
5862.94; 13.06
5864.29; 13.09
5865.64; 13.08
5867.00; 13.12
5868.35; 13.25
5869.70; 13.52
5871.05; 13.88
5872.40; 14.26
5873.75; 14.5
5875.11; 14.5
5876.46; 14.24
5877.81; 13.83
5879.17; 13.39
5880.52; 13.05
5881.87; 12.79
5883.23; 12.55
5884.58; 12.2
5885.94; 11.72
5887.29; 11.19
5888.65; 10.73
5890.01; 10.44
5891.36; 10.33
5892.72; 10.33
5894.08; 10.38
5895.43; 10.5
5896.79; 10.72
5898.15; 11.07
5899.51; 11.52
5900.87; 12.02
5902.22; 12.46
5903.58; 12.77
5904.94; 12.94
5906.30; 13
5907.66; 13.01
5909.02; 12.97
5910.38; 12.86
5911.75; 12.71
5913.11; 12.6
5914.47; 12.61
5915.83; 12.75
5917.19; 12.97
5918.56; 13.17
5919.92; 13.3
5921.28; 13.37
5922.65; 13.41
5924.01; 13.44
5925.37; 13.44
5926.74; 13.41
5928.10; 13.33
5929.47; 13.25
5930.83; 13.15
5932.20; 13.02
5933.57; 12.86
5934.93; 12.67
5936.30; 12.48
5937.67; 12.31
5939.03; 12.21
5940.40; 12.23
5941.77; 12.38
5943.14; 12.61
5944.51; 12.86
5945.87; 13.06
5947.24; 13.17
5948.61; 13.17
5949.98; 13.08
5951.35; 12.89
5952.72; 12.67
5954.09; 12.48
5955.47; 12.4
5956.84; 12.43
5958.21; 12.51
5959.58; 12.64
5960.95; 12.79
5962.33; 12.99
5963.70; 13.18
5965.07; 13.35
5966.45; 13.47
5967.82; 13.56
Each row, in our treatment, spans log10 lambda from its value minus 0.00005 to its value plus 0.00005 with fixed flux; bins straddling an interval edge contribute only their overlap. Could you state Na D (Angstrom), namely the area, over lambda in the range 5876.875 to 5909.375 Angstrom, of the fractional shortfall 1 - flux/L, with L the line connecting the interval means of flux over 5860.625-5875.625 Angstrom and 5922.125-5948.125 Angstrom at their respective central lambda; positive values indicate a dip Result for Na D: 3.37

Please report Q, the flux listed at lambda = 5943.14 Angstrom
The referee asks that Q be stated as 12.61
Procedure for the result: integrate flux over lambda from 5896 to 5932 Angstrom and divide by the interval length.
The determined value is 12.8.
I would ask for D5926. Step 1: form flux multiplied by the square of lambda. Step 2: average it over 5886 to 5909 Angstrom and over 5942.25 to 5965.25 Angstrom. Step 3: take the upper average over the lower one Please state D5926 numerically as 1.1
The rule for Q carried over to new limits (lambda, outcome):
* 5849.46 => 13.38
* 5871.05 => 13.88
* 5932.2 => 13.02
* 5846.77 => 13.75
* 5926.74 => 13.41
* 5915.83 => 12.75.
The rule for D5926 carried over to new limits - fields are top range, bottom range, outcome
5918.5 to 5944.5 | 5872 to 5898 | 1.08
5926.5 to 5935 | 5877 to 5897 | 1.14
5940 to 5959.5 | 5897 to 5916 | 1.03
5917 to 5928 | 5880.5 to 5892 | 1.16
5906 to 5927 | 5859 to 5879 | 0.98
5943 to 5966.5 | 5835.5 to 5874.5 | 1.00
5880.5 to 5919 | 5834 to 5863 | 0.93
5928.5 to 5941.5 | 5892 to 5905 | 1.13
